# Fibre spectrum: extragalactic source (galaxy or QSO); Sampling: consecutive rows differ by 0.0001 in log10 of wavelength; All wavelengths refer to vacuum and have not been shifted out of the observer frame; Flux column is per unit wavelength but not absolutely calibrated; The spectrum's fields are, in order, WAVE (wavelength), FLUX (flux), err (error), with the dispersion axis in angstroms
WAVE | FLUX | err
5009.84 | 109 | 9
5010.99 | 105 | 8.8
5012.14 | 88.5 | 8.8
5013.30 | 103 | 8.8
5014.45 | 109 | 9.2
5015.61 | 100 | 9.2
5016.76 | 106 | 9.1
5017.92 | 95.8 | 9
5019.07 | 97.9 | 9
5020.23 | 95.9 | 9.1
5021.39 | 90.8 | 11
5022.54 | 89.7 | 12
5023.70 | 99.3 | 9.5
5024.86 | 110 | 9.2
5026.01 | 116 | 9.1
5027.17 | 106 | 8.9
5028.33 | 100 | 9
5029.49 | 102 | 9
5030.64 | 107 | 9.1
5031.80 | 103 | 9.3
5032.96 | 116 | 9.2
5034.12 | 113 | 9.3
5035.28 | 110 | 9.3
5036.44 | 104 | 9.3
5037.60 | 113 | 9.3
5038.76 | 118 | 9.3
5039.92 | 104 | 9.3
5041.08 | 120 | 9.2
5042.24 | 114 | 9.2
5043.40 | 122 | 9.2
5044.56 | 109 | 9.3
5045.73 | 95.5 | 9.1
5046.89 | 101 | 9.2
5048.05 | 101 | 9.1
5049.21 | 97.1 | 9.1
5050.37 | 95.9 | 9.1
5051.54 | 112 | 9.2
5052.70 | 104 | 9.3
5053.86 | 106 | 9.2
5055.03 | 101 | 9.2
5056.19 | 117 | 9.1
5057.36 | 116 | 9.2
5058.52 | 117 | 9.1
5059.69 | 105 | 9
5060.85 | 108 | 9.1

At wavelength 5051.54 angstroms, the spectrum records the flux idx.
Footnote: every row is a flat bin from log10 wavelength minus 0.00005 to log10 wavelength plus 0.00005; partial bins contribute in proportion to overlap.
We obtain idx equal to 112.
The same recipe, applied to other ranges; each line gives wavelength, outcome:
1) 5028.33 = 100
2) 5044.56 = 109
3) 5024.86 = 110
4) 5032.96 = 116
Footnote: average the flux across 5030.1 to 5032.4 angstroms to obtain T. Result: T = 105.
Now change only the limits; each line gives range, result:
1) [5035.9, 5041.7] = 112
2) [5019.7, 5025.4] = 97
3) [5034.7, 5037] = 107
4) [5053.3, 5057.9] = 110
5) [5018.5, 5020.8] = 96.7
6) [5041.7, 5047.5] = 108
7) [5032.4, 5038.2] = 111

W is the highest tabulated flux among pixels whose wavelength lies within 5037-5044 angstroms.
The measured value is 122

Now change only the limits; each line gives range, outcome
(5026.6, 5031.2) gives 107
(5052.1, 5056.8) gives 117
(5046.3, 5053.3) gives 112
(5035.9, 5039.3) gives 118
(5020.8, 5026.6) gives 116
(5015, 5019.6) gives 106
